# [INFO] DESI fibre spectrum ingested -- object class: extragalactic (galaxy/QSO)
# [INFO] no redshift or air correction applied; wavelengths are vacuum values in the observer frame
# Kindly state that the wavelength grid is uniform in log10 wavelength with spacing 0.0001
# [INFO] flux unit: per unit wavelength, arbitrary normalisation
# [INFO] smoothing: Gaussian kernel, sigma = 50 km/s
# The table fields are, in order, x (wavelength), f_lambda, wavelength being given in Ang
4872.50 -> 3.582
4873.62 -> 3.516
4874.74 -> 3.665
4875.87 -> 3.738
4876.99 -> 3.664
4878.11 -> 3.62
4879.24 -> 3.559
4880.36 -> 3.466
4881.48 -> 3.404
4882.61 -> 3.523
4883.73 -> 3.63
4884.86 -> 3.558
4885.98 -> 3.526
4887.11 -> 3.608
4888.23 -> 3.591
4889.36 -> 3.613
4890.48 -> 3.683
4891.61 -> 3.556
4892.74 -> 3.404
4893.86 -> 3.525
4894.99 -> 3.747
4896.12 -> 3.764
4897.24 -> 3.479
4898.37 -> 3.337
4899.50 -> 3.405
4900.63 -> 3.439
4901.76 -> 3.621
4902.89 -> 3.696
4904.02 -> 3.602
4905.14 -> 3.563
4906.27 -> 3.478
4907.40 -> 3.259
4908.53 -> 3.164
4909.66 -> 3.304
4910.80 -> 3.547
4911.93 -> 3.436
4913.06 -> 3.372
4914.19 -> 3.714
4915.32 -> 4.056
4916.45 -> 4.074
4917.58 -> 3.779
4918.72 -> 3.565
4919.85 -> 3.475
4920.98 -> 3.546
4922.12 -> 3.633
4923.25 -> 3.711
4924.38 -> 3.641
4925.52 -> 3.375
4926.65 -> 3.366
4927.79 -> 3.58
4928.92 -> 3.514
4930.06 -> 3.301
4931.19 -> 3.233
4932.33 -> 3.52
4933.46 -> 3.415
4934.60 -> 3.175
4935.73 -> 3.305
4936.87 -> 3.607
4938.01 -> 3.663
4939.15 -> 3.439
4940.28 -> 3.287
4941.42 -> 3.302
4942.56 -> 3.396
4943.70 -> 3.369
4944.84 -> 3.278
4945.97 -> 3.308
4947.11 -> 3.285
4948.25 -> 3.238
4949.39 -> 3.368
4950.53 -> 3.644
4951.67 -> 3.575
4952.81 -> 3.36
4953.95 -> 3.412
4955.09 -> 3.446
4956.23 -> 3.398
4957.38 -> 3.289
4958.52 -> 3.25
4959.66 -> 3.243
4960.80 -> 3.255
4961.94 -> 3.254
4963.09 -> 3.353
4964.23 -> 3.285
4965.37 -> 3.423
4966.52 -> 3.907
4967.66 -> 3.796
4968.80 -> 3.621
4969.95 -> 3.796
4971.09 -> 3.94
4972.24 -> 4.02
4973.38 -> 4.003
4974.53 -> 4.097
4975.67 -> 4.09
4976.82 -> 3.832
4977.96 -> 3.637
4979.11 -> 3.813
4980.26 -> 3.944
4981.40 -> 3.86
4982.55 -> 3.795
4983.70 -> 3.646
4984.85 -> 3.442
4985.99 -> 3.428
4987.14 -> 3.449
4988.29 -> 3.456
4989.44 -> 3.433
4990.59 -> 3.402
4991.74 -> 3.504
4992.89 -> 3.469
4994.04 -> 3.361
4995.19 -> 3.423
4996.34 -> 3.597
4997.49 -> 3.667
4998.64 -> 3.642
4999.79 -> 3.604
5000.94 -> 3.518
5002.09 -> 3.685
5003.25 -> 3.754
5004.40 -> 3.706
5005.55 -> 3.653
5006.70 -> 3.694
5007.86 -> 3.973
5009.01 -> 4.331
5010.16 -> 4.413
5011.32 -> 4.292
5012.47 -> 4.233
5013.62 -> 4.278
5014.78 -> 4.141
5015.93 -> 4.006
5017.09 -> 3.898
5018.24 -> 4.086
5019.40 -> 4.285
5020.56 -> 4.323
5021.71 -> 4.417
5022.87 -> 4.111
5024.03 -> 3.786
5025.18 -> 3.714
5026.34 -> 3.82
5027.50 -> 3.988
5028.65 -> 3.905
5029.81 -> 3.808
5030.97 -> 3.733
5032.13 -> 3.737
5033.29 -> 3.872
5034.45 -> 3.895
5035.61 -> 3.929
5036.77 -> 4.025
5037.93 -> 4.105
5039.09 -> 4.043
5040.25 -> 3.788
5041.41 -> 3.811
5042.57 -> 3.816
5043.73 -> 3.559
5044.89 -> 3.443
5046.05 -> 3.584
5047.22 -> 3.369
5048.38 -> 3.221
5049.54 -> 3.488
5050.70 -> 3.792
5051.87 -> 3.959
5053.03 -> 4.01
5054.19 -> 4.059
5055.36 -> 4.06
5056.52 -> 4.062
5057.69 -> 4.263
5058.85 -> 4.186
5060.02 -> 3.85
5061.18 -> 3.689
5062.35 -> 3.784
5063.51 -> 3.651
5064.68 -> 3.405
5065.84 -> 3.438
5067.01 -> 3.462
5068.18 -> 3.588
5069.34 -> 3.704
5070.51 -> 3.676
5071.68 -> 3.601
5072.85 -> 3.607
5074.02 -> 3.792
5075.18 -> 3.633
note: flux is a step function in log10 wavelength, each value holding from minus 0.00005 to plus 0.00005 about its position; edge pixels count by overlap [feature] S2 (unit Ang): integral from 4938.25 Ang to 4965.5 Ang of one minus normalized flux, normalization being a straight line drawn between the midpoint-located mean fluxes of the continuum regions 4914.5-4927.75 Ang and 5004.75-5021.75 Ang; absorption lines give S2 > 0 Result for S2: 3.2 Ang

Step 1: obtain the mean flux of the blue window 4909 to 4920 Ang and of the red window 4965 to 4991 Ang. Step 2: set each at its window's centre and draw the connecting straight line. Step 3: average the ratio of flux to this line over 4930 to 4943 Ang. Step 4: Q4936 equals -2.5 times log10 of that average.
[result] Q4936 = 0.085 mag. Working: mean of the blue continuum 3.63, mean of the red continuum 3.74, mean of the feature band 3.39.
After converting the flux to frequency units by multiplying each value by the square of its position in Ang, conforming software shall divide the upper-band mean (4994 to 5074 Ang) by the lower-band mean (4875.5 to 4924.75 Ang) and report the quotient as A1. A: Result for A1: 1.1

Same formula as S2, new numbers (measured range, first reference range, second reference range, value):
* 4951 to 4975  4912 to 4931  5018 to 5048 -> 0.9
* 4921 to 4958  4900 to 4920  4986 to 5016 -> 2.1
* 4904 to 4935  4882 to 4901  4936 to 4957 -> -0.3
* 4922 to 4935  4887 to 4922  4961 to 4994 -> 0.5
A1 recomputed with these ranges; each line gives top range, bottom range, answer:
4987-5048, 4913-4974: 1.12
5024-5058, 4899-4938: 1.14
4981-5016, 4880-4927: 1.09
